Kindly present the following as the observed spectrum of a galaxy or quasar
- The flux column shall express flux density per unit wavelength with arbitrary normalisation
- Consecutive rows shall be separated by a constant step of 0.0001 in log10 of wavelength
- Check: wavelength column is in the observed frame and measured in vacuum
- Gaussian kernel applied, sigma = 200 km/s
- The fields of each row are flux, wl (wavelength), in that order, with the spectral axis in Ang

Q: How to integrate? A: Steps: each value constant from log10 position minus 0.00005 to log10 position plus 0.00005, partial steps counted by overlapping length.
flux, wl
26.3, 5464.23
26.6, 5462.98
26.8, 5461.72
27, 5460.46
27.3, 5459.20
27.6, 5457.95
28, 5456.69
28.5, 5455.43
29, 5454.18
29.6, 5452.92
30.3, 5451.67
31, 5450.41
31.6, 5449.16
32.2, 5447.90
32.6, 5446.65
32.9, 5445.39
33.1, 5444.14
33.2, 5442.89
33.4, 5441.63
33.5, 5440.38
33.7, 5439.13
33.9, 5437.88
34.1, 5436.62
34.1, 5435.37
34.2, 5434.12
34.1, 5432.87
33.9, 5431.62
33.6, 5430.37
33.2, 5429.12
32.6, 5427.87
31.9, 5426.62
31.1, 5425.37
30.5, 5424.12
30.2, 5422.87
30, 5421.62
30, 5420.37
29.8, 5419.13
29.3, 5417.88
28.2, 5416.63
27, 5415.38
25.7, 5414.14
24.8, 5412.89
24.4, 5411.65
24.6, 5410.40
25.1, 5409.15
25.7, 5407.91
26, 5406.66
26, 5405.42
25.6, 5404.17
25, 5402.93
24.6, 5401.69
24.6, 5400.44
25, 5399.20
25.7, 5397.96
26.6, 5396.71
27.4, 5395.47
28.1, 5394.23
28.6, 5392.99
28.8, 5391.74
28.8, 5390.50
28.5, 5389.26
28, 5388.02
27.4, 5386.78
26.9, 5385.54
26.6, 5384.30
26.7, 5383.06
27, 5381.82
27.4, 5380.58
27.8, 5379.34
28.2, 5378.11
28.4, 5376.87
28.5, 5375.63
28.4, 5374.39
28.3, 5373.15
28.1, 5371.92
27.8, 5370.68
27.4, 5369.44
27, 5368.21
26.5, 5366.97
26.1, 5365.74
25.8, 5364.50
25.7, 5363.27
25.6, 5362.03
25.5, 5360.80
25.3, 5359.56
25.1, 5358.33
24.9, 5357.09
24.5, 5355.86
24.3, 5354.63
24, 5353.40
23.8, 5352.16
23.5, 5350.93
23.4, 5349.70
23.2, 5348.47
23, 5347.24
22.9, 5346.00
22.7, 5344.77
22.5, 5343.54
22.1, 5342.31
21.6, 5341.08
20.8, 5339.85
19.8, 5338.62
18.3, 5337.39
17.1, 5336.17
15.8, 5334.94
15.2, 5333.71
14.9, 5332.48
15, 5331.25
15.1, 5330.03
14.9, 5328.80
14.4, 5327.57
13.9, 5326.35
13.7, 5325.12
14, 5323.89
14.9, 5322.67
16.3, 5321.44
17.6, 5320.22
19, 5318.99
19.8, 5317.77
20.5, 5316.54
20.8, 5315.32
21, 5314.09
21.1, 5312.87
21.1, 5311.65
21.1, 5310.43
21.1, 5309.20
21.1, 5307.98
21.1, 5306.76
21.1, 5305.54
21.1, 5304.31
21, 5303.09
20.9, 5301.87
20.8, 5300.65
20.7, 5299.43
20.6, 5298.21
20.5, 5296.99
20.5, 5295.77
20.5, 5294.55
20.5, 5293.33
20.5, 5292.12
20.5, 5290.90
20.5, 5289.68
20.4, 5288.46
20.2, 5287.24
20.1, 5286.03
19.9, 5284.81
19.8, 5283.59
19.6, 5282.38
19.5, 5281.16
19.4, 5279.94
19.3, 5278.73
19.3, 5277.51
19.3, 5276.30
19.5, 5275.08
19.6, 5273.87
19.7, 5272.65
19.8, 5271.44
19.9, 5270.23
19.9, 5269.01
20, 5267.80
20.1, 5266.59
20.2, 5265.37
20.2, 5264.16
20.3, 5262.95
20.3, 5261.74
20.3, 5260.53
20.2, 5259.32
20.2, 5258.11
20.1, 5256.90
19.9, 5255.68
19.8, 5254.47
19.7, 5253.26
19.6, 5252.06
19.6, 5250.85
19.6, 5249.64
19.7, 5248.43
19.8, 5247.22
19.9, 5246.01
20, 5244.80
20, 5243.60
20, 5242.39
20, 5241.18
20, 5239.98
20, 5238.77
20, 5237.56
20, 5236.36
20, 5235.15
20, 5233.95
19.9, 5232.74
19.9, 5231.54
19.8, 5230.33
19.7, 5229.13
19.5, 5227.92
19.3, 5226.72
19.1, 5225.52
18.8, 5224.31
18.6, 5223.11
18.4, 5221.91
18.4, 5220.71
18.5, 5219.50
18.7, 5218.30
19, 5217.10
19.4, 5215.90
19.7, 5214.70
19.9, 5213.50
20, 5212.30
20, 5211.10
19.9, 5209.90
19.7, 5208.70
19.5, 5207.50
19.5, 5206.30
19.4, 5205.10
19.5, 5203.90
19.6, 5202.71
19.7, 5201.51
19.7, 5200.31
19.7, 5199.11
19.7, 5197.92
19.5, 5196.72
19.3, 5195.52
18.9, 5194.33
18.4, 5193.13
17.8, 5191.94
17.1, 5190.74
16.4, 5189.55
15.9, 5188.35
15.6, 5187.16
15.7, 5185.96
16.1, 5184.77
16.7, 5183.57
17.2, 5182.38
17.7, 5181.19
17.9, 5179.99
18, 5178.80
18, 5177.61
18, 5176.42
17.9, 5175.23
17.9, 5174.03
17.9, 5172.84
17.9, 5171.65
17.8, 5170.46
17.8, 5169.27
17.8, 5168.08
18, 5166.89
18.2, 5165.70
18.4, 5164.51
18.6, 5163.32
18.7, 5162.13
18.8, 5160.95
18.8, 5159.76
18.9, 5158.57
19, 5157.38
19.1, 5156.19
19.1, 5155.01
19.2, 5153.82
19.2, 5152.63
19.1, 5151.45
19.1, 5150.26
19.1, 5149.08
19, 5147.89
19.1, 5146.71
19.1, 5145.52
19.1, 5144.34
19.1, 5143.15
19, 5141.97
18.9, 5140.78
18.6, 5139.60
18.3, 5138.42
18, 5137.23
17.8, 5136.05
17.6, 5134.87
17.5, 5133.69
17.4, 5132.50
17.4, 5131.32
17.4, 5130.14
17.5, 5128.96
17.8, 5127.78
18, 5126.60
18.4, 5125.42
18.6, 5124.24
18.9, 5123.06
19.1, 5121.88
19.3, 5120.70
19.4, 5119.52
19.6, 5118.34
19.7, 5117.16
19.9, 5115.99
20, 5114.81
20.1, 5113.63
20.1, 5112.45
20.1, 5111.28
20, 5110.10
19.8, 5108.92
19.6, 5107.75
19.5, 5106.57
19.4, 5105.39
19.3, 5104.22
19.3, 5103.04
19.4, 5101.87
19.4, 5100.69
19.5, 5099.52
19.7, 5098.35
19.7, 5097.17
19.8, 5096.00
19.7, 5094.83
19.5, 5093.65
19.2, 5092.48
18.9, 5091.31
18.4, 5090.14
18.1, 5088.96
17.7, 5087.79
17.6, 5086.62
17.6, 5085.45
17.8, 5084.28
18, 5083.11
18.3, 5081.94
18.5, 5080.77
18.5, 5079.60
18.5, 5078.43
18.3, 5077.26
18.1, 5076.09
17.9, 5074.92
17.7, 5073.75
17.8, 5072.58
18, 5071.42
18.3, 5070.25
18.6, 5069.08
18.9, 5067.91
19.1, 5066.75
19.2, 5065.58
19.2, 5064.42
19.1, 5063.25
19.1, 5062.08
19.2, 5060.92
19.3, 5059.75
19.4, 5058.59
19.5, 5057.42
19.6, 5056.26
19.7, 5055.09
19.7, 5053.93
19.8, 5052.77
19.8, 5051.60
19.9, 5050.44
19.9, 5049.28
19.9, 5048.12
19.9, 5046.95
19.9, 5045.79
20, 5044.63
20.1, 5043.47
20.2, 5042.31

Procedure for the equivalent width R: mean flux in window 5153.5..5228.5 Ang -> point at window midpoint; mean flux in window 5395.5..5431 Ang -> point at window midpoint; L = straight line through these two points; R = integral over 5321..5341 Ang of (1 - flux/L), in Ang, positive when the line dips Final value 6.8 Ang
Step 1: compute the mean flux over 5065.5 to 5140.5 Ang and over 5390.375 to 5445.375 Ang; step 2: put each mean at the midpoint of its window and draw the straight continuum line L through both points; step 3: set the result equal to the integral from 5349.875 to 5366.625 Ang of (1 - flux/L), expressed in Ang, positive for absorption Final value 1.5 Ang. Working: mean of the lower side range 18.7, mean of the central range 24.9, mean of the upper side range 29.4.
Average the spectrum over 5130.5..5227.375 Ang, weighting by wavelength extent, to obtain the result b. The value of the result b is 18.5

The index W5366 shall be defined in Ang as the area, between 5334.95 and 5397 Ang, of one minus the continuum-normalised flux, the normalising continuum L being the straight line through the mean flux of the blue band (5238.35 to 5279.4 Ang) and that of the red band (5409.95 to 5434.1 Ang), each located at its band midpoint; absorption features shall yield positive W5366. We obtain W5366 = 2.61 Ang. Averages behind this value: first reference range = 19.9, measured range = 25.4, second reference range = 29.9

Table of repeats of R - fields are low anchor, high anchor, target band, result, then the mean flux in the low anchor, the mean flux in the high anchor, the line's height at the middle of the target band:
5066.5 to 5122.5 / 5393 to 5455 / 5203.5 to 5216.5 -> 1.73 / 19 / 29.6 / 22.7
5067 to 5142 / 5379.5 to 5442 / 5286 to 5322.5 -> 7.16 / 18.7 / 28.8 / 25.3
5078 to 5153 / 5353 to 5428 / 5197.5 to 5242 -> 4.95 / 18.9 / 27.1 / 22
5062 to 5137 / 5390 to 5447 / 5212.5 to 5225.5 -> 2.16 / 18.8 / 29.5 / 22.8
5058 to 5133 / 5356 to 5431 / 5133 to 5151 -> 1.41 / 18.9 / 27.4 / 20.2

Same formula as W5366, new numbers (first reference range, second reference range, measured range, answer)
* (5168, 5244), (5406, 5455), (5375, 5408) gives 1.8 Ang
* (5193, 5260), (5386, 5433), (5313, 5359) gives 9.6 Ang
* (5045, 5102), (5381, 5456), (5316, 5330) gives 5.4 Ang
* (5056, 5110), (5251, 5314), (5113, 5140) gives 0.9 Ang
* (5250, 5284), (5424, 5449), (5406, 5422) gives 2.3 Ang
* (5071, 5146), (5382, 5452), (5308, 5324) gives 4.0 Ang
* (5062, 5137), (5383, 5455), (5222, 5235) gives 2.0 Ang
